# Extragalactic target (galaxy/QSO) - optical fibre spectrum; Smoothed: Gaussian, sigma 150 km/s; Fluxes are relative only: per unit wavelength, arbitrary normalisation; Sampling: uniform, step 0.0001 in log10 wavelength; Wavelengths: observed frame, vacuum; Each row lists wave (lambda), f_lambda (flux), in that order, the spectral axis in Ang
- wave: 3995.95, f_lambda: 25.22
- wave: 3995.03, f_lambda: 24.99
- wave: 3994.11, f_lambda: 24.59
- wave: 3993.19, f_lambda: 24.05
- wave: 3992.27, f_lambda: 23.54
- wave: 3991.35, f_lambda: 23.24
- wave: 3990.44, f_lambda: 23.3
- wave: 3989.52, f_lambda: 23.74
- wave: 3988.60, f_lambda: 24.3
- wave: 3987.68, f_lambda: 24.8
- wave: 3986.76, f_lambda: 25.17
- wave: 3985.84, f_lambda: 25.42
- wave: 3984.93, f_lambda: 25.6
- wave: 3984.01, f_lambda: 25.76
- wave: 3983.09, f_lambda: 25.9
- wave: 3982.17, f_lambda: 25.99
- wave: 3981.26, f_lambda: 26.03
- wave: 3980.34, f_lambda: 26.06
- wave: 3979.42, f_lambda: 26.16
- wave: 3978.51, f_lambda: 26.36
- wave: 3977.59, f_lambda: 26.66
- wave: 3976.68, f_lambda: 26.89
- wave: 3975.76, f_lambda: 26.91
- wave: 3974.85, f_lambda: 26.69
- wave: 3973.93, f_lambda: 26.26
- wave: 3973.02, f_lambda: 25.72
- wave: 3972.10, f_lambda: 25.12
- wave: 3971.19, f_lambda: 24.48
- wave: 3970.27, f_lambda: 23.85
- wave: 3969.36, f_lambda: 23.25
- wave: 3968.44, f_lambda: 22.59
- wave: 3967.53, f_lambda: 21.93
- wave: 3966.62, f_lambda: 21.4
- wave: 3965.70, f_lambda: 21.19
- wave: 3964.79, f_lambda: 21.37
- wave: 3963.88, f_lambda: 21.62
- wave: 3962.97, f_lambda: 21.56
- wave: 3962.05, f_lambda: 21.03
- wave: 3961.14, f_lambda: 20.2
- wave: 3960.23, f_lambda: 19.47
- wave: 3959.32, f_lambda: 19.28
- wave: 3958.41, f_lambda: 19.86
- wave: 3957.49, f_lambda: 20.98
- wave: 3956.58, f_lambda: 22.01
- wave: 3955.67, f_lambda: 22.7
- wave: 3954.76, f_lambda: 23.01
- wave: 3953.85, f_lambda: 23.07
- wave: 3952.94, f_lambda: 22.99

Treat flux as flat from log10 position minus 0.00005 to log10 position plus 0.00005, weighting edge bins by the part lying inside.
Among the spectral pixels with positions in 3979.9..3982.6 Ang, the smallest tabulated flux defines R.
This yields 25.99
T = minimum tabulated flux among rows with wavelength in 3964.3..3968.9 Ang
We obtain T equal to 21.19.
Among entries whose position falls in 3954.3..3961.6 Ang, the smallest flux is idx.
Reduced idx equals 19.28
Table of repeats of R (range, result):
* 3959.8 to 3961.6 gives 19.47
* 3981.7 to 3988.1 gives 24.8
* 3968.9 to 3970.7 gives 23.25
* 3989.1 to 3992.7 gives 23.24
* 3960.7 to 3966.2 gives 20.2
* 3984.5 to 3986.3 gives 25.42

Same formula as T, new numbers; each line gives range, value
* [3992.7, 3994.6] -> 24.05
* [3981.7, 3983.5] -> 25.9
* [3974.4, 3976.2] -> 26.69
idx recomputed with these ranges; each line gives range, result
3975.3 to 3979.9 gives 26.16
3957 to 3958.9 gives 19.86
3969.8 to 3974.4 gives 23.85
